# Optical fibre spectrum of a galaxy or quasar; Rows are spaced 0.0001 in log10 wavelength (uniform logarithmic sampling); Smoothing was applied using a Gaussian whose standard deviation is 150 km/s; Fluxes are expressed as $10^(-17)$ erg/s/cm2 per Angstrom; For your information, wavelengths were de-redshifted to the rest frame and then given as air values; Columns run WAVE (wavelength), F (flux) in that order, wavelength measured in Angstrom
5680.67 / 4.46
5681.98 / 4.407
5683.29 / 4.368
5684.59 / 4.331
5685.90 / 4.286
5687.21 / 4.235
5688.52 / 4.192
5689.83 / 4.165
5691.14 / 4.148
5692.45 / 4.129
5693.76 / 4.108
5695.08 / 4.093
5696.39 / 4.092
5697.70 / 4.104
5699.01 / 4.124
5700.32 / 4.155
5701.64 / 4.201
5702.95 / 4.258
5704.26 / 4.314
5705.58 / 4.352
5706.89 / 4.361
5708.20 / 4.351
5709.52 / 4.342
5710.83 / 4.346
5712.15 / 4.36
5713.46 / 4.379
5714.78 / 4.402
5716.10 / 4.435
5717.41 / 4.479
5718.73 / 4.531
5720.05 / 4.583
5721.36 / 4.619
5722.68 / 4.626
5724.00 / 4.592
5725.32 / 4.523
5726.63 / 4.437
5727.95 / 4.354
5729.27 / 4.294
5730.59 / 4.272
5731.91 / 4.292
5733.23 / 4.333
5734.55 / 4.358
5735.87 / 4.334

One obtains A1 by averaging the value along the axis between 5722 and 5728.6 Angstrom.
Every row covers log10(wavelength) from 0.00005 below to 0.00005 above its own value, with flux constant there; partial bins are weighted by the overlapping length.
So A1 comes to 4.51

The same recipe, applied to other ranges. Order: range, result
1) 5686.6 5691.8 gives 4.18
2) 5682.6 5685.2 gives 4.36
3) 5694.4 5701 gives 4.11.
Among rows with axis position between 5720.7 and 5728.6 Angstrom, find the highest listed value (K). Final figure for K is 4.626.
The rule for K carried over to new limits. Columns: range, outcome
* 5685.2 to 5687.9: 4.286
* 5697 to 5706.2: 4.352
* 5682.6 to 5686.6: 4.368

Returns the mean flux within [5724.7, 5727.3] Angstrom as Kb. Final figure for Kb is 4.49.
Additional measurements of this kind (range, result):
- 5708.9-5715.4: 4.37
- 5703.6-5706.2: 4.33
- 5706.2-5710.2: 4.36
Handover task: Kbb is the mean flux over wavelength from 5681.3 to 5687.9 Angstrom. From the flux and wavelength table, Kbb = 4.33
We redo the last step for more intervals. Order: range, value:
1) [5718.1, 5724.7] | 4.59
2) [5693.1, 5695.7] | 4.09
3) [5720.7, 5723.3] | 4.63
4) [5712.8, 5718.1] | 4.42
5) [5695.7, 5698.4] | 4.11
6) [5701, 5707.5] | 4.3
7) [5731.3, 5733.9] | 4.31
